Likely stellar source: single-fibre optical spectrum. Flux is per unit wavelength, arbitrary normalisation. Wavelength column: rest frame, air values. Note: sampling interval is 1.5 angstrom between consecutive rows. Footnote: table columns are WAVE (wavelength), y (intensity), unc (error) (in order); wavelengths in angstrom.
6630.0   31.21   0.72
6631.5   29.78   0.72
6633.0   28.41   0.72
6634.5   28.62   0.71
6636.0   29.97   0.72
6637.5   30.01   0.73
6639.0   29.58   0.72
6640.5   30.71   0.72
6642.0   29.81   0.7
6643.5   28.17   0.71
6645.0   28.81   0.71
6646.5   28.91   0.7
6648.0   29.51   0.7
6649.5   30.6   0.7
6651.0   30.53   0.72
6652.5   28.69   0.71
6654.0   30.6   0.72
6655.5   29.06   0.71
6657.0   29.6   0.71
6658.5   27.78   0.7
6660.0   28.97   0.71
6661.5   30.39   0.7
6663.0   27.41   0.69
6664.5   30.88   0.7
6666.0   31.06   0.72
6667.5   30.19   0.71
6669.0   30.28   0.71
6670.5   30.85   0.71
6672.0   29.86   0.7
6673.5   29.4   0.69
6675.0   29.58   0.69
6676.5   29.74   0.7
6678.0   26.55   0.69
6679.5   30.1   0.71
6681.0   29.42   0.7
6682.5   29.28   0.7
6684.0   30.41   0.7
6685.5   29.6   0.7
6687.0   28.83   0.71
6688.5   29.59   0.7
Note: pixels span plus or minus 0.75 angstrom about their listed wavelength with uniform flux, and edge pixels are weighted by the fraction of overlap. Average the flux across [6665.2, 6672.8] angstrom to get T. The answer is 30.4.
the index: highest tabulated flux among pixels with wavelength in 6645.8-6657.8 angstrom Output 30.6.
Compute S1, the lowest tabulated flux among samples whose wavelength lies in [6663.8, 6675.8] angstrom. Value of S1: 29.4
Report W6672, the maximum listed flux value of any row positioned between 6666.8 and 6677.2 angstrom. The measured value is 30.85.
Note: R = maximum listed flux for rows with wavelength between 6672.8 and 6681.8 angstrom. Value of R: 30.1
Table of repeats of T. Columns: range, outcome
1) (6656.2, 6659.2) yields 28.7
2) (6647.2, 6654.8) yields 30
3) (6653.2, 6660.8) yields 29.2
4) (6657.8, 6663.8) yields 28.7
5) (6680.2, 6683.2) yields 29.4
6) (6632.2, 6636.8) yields 29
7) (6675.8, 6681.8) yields 28.9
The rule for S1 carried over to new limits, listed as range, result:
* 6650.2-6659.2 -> 27.78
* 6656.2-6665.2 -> 27.41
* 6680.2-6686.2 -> 29.28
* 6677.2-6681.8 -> 26.55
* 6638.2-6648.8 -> 28.17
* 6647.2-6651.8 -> 29.51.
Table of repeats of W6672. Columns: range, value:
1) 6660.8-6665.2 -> 30.88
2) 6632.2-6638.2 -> 30.01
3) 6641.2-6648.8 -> 29.81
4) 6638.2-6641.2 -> 30.71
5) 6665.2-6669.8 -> 31.06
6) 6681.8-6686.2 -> 30.41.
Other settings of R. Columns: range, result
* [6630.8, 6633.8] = 29.78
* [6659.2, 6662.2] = 30.39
